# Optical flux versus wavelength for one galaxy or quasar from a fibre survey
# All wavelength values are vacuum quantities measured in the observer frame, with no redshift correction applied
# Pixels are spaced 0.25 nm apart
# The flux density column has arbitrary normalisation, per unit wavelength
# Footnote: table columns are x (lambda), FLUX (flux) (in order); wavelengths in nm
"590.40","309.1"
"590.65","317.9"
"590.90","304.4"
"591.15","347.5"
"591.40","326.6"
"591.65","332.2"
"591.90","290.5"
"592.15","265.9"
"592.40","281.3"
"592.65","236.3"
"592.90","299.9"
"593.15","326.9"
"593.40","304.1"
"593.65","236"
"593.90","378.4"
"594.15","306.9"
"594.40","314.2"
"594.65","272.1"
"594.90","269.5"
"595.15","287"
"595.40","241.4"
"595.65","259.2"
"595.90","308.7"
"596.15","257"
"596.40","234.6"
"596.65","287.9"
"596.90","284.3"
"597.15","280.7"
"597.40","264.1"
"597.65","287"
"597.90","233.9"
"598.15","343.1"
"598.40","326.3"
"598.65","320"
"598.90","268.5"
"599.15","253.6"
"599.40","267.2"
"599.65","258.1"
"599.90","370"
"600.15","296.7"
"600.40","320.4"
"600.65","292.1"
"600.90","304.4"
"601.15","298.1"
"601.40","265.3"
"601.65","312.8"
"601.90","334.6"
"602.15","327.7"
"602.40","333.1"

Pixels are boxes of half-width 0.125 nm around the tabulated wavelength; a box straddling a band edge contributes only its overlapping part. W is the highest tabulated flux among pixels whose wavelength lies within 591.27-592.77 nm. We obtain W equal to 332.2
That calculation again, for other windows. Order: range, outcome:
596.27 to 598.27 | 343.1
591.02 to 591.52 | 347.5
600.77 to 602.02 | 334.6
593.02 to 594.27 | 378.4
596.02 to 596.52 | 257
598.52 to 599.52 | 320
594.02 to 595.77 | 314.2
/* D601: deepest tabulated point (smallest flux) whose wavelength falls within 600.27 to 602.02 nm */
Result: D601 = 265.3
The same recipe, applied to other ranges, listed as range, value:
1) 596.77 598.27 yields 233.9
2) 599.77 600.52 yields 296.7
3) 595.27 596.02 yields 241.4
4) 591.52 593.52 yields 236.3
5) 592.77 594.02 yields 236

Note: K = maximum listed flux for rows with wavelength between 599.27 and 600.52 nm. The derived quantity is 370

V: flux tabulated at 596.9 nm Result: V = 284.3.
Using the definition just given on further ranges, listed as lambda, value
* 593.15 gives 326.9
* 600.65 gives 292.1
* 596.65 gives 287.9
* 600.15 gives 296.7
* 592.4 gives 281.3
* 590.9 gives 304.4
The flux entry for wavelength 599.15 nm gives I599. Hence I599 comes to 253.6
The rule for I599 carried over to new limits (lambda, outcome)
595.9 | 308.7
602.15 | 327.7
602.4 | 333.1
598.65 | 320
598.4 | 326.3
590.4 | 309.1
